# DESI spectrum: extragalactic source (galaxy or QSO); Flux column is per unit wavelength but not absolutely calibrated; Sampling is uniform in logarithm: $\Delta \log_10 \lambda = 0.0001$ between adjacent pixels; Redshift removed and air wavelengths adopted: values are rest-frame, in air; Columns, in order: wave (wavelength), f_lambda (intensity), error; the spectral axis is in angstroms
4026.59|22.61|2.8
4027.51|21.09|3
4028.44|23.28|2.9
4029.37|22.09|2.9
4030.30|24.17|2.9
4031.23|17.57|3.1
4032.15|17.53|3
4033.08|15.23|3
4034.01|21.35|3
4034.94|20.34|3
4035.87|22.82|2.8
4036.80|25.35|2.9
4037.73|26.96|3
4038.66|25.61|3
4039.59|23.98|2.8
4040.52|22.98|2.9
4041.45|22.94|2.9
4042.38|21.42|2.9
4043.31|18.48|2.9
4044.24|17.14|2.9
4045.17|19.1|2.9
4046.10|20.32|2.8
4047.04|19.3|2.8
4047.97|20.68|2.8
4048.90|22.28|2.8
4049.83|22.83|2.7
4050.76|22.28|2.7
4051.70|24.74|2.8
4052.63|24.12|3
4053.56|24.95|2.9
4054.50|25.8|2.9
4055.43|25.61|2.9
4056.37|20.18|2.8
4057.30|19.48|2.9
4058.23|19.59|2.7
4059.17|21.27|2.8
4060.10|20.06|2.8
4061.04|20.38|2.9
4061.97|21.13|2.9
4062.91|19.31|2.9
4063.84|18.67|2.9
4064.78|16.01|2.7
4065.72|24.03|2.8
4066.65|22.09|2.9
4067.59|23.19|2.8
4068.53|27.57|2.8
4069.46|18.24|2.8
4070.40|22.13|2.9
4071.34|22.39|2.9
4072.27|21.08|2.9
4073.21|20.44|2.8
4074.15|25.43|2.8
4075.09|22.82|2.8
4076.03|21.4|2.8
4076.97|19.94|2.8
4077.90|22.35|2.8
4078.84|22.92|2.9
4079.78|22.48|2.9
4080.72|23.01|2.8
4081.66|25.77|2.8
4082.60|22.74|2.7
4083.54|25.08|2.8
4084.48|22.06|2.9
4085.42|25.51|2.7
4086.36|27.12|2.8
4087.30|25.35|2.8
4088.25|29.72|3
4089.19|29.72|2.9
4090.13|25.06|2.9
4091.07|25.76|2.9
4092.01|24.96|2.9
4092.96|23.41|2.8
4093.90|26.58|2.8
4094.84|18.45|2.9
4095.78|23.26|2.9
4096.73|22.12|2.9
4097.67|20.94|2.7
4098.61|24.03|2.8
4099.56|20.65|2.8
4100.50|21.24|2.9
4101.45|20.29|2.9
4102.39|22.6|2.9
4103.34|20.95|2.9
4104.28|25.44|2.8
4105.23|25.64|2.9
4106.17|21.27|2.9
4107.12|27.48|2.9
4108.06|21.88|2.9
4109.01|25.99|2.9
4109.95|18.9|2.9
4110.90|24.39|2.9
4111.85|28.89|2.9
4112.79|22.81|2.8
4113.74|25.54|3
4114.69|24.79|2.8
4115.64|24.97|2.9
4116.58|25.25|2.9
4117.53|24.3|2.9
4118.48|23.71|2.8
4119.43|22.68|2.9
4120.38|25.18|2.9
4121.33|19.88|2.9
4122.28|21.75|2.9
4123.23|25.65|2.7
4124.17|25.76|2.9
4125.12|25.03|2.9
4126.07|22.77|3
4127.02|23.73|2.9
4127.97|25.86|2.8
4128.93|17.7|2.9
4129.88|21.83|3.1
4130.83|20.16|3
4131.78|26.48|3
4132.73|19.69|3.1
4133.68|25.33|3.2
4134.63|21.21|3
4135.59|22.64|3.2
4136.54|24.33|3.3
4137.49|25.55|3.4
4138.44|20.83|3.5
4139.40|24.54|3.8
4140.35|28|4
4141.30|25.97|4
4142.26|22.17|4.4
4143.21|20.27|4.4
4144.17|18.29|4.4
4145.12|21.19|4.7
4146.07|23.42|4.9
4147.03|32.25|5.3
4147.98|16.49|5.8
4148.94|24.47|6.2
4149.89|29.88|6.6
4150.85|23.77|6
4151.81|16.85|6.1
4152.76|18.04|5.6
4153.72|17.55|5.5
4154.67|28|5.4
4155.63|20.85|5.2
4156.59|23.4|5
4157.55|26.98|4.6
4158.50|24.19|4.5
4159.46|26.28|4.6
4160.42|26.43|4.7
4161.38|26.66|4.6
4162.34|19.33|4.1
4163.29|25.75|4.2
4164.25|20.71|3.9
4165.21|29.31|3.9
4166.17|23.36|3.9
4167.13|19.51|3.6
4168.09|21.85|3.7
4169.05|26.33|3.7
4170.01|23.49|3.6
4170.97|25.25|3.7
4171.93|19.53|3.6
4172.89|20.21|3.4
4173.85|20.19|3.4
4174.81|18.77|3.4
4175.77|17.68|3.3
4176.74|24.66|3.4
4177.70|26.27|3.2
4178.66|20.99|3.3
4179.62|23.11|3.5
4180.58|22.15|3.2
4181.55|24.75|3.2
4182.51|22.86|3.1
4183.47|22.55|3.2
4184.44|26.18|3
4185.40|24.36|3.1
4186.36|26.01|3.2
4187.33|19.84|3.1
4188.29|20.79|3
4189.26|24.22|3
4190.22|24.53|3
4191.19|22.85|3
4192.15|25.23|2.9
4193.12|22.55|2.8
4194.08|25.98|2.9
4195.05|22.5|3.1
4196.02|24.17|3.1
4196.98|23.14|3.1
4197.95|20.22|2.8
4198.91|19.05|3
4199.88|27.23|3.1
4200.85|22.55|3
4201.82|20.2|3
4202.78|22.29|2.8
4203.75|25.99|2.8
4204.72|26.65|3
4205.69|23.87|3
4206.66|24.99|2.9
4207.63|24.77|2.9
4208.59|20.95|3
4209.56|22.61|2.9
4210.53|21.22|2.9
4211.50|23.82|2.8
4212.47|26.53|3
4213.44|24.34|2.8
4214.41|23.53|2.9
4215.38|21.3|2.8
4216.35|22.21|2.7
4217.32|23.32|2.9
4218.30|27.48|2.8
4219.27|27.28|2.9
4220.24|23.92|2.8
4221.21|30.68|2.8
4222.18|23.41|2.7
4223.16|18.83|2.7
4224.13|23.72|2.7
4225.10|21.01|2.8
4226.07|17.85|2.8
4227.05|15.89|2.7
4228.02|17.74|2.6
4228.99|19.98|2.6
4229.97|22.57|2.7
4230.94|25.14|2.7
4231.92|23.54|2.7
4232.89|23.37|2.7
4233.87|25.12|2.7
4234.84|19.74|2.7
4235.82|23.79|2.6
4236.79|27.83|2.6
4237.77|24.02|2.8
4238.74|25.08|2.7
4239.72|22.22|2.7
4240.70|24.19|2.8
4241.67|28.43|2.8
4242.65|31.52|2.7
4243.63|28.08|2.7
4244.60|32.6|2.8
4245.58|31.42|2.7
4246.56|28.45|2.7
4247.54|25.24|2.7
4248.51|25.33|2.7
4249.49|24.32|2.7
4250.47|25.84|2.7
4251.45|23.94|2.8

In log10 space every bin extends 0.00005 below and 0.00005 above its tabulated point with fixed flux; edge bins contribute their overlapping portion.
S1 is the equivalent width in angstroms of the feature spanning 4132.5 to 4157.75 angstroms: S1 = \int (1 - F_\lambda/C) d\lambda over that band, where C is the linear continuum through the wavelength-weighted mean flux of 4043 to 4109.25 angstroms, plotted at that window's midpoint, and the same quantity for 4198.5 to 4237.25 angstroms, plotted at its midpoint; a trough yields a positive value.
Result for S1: -0.2 angstroms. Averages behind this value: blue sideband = 22.6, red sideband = 23.2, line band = 23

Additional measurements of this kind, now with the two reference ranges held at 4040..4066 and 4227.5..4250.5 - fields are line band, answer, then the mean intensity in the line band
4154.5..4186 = 0.5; 23.4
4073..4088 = -1.2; 23.5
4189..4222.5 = 0.9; 23.9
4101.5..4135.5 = -1.4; 23.5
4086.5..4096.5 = -1.4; 25.2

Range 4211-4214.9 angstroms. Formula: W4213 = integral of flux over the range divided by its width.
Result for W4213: 24.5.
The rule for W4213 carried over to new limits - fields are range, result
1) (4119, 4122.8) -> 22.4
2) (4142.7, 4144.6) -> 19.3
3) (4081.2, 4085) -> 23.9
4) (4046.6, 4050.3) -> 21.3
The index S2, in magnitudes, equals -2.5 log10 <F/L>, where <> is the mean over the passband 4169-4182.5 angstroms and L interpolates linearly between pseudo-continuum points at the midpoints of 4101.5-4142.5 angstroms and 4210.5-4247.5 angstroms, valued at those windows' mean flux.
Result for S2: 0.08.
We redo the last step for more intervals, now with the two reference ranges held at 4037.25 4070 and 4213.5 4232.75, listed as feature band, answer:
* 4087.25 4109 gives -0.08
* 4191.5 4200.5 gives -0.04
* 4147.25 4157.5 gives 0.00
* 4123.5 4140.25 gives -0.05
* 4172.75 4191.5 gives -0.01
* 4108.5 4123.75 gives -0.09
